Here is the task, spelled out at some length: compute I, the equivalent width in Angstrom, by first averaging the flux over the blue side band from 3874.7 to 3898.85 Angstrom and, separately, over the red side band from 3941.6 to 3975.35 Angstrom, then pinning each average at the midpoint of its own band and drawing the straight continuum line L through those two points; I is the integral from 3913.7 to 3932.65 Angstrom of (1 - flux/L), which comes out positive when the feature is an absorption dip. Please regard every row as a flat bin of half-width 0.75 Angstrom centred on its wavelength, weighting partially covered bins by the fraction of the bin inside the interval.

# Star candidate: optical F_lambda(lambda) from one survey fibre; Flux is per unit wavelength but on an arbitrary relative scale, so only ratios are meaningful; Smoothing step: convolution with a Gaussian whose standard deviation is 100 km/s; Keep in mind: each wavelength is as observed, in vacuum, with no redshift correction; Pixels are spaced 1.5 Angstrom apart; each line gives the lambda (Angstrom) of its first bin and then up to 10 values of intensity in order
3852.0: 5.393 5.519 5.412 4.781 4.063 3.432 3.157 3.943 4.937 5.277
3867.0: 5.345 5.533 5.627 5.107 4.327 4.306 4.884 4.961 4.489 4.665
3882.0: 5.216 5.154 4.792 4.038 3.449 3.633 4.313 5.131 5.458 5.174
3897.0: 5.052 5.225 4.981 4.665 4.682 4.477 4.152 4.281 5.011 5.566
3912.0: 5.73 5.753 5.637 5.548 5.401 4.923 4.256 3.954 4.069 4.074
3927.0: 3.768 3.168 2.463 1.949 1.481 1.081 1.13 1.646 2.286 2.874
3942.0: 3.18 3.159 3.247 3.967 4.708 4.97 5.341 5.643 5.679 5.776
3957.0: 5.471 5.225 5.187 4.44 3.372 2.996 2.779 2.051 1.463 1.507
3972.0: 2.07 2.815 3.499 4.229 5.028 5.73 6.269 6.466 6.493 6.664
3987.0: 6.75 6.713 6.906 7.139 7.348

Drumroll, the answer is 0.9 Angstrom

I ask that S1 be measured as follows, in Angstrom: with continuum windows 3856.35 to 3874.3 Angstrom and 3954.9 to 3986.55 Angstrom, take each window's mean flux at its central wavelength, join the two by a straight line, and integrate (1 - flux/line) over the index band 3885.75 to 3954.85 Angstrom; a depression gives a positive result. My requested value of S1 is 4.7 Angstrom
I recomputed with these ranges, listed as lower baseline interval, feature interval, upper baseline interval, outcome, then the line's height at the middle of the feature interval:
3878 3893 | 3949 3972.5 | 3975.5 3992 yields 7.0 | 5.77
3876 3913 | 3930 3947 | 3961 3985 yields 7.6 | 4.25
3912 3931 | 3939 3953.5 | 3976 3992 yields 3.1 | 5.15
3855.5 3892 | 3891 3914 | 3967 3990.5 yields -2.0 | 4.6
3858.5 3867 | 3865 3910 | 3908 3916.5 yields 0.6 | 4.88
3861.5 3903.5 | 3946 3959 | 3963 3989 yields -2.4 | 4.4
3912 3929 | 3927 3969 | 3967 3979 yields 1.6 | 3.75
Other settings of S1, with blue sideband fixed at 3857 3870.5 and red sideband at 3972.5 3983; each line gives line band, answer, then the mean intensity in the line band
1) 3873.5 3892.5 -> 0.4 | 4.51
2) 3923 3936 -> 5.5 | 2.69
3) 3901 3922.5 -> -1.5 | 4.97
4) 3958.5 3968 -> 2.2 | 3.65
